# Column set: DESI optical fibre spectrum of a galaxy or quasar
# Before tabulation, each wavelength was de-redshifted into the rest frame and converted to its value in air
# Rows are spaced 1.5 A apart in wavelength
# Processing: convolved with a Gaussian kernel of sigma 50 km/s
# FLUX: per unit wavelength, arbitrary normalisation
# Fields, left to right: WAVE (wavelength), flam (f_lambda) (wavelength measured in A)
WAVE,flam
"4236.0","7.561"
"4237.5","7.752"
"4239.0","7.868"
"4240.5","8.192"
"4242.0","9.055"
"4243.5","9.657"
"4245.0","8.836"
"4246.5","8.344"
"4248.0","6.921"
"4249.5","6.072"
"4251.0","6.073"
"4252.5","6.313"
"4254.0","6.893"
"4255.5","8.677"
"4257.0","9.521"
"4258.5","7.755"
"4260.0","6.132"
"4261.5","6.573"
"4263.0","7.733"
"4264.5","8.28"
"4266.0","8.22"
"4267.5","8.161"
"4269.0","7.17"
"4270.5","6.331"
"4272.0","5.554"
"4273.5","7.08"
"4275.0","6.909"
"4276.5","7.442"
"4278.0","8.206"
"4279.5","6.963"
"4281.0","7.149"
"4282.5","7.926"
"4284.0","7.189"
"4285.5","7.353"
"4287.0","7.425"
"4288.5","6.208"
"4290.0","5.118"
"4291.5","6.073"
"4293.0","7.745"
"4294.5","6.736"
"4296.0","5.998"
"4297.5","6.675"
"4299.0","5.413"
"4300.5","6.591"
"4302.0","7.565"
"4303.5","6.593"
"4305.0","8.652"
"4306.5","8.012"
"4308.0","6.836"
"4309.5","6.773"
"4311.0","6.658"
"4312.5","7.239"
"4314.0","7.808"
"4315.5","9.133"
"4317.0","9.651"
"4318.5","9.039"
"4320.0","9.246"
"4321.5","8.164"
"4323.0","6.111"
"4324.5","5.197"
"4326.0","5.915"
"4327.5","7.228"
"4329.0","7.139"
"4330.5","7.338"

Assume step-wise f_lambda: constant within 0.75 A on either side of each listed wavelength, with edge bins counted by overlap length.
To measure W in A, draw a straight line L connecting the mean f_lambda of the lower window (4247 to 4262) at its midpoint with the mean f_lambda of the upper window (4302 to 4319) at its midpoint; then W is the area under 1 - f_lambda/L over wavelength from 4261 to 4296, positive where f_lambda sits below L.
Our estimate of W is 1.5 A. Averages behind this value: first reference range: 7.12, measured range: 7.09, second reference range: 7.82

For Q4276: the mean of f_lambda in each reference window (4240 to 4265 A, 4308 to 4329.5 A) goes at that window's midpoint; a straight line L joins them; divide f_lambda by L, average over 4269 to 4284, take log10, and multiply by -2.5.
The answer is 0.08 mag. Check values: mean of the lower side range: 7.7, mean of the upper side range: 7.5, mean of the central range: 7.07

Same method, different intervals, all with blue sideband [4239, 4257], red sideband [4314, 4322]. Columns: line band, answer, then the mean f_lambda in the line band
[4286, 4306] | 0.271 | 6.7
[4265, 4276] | 0.154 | 7.1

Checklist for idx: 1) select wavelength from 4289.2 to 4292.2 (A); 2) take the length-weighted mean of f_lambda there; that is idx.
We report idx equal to 5.6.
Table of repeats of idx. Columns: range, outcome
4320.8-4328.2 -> 6.51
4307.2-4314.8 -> 7.08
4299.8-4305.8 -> 7.36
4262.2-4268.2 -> 8.09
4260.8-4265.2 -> 7.53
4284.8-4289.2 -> 7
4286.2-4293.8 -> 6.52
